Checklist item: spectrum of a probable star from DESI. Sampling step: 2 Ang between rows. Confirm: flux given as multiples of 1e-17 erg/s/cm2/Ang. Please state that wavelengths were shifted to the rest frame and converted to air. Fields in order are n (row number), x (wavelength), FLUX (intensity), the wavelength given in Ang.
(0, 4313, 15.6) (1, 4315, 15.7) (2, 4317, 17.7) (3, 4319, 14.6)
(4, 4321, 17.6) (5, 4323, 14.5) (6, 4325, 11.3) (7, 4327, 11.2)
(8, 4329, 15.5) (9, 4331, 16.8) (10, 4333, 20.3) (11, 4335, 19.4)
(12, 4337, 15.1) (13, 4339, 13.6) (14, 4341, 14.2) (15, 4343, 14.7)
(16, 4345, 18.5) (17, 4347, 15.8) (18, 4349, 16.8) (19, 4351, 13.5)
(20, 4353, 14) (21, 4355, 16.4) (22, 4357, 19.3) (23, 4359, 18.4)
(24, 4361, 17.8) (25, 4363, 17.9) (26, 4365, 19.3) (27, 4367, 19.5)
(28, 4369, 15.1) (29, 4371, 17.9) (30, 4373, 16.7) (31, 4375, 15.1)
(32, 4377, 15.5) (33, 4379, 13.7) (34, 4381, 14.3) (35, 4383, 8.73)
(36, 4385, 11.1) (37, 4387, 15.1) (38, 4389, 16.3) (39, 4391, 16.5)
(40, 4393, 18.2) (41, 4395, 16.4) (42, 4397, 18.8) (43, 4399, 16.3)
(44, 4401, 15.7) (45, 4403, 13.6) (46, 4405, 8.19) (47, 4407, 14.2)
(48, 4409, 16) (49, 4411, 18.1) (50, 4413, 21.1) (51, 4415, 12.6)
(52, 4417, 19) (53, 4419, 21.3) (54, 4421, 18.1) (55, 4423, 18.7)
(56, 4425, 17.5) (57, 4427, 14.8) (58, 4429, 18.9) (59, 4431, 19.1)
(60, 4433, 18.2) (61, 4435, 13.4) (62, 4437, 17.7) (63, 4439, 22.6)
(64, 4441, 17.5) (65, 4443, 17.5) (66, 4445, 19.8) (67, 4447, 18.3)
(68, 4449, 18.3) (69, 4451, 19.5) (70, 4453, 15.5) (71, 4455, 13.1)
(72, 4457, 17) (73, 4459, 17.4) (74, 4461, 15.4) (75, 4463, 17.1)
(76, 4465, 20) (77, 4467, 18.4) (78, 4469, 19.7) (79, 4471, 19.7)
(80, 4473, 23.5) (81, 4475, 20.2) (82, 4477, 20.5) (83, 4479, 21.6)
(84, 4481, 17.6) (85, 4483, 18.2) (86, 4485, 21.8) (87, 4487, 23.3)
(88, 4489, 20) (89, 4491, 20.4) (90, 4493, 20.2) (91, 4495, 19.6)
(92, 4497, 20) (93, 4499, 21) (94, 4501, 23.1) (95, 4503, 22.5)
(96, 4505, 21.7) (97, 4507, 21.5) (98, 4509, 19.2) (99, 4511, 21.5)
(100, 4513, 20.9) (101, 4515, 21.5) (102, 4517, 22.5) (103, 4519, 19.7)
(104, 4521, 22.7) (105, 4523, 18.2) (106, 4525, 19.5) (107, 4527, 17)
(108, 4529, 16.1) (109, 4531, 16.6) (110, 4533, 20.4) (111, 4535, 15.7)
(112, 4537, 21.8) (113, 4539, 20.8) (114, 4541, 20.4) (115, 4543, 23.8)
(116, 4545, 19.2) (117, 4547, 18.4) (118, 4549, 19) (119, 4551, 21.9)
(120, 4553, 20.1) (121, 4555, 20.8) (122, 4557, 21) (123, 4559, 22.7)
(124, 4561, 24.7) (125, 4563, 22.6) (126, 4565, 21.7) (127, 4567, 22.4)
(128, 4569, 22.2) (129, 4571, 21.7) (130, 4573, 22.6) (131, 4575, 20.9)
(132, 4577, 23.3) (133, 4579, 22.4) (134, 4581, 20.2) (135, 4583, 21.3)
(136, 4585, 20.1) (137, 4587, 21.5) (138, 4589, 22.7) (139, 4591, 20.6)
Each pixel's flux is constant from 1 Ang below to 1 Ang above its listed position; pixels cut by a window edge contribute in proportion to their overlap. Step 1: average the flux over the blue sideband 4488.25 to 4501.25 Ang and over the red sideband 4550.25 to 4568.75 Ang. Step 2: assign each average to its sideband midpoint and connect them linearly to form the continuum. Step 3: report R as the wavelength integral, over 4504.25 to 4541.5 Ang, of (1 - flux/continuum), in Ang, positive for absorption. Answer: 2.2 Ang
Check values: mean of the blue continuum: 20.5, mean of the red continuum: 22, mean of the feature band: 19.9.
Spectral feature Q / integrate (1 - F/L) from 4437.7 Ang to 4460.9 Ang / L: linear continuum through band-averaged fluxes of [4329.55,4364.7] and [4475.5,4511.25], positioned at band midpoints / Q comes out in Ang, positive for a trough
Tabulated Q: 2.05 Ang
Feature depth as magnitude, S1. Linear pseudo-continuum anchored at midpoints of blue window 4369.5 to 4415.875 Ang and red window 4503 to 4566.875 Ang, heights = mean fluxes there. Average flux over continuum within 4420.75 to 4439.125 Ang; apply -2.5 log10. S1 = -0.07 mag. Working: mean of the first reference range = 15.2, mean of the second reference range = 20.5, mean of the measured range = 17.7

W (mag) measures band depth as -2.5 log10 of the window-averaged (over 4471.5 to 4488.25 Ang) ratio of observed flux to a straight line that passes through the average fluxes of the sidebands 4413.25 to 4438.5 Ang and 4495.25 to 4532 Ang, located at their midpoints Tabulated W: -0.08 mag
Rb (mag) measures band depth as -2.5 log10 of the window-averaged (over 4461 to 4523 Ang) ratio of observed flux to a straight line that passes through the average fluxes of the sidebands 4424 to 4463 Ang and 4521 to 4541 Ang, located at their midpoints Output -0.13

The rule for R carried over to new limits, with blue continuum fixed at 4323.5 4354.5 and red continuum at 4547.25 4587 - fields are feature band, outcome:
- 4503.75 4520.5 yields -0.9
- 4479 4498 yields -0.7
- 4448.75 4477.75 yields 0.7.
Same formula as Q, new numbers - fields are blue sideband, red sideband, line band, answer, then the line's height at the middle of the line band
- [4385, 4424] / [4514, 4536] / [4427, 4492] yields -4.02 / 17.6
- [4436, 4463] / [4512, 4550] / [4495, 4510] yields -1.74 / 19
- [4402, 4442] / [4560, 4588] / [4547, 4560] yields 0.36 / 21.3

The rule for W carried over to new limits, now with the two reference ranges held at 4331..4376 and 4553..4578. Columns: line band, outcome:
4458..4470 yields 0.09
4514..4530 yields 0.07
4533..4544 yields 0.05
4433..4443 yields 0.07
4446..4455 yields 0.11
